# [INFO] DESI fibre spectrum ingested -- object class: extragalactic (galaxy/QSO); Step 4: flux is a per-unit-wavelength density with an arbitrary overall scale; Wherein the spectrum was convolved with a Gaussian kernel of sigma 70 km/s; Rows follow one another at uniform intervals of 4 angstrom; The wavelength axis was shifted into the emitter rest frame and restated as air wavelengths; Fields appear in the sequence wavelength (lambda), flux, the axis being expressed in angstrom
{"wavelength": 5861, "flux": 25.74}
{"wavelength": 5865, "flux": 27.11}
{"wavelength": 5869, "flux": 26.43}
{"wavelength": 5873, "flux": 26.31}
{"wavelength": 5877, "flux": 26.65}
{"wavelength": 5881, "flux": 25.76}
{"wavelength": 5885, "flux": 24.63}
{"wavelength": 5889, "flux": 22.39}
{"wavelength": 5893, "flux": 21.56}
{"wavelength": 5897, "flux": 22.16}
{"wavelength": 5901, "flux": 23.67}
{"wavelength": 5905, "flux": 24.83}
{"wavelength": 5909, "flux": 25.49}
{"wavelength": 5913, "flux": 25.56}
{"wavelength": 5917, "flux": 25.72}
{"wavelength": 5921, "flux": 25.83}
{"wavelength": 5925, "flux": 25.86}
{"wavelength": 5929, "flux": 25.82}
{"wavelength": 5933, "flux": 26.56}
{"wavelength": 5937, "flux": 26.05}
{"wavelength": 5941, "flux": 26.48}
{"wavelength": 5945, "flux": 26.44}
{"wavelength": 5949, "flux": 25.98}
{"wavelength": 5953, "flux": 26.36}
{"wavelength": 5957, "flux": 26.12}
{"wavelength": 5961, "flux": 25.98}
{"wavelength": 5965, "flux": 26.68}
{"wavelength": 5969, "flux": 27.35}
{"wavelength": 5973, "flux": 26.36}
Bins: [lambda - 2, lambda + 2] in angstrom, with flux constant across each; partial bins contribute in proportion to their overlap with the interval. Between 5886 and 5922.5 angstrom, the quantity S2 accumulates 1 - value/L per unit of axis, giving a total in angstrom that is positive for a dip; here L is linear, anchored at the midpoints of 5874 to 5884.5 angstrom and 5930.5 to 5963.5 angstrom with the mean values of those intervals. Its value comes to 2.7 angstrom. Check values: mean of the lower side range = 26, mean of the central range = 24.1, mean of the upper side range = 26.2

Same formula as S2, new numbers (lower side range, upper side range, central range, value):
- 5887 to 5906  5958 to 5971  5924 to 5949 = -1.1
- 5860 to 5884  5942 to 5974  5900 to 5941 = 1.1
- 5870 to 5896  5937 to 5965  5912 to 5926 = -0.2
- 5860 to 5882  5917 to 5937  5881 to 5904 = 2.6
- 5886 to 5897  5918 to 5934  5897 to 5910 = -0.4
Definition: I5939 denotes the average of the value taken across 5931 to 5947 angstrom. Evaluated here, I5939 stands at 26.4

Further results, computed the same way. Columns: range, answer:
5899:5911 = 24.7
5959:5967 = 26.3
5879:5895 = 23.6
